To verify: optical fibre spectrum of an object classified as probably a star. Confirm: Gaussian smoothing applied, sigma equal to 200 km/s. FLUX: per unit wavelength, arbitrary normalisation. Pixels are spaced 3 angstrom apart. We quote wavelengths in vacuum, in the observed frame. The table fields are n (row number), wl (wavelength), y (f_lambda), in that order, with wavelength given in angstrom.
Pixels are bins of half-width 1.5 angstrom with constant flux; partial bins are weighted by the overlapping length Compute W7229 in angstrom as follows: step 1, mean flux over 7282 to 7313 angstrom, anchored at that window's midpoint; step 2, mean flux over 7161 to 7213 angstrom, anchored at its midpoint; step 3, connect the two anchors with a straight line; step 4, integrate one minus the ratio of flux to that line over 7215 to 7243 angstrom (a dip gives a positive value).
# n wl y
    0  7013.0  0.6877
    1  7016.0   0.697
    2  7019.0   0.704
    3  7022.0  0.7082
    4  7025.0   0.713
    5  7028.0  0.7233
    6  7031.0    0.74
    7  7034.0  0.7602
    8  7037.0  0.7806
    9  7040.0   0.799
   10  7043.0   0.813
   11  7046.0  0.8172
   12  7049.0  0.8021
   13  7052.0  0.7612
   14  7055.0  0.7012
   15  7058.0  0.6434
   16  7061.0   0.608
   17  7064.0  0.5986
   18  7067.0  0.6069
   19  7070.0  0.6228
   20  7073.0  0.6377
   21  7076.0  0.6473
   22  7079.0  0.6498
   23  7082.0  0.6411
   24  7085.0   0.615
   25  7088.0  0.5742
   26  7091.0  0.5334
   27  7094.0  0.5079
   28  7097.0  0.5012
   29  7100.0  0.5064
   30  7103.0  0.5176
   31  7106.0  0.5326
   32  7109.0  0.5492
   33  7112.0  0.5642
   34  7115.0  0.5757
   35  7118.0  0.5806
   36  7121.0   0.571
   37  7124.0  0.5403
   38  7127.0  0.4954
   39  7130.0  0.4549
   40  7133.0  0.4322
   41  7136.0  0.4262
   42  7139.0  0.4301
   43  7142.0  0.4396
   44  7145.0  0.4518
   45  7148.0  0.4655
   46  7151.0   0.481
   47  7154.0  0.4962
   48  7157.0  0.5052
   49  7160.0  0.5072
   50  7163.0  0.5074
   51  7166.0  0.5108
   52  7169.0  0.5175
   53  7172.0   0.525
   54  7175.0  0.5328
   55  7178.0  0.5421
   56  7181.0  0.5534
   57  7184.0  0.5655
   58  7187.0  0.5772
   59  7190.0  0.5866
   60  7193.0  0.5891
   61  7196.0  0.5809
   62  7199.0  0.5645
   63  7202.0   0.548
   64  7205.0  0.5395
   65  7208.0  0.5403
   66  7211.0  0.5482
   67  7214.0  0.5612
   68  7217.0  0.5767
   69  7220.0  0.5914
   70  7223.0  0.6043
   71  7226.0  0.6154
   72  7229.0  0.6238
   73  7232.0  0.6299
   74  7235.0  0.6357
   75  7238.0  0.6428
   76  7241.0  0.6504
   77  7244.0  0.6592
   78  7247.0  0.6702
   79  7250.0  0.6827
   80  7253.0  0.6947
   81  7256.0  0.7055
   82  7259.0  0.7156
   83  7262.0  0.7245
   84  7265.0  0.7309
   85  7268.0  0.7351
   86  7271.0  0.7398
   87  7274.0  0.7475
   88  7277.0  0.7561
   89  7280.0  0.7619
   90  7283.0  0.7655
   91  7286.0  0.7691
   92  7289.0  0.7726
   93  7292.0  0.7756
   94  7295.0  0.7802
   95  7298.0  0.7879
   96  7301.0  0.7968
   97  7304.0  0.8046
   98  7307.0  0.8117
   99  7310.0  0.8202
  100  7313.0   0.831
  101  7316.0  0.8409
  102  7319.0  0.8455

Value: 0.97 angstrom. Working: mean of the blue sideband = 0.548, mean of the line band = 0.619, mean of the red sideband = 0.791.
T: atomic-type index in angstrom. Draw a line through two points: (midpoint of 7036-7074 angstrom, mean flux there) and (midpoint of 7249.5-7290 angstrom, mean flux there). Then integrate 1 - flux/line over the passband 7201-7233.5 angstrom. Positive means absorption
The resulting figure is 6.6 angstrom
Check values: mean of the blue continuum 0.707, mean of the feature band 0.58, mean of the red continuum 0.737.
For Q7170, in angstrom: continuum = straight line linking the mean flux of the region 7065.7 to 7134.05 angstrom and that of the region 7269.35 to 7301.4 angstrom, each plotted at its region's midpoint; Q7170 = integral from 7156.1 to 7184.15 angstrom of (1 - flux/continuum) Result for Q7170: 5.0 angstrom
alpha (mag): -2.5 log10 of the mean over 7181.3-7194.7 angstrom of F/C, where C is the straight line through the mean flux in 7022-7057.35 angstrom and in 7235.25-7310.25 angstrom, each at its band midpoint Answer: 0.28 mag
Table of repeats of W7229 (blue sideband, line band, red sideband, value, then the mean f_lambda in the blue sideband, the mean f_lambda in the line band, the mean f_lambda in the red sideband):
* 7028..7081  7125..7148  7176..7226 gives 6.52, 0.705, 0.45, 0.568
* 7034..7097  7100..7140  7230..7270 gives 9.37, 0.666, 0.514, 0.683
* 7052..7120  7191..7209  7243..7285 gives 3.01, 0.591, 0.562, 0.722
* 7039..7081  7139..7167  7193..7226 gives 6.07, 0.692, 0.482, 0.569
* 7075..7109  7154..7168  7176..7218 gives 1.39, 0.564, 0.507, 0.562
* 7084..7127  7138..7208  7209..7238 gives 6.49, 0.545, 0.524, 0.6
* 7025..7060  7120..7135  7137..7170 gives 1.44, 0.754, 0.494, 0.482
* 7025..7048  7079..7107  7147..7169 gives 4.01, 0.773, 0.553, 0.498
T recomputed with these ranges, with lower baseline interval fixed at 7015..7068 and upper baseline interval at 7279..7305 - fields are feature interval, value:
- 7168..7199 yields 8.1 angstrom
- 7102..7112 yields 2.7 angstrom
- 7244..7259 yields 1.6 angstrom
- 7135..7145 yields 4.2 angstrom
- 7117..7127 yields 2.5 angstrom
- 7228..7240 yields 2.1 angstrom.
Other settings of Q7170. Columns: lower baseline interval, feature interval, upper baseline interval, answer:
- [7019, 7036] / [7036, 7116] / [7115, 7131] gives 0.0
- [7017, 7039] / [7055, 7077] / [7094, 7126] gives 0.5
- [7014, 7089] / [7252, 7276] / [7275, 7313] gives 1.5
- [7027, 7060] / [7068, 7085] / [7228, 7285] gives 2.5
